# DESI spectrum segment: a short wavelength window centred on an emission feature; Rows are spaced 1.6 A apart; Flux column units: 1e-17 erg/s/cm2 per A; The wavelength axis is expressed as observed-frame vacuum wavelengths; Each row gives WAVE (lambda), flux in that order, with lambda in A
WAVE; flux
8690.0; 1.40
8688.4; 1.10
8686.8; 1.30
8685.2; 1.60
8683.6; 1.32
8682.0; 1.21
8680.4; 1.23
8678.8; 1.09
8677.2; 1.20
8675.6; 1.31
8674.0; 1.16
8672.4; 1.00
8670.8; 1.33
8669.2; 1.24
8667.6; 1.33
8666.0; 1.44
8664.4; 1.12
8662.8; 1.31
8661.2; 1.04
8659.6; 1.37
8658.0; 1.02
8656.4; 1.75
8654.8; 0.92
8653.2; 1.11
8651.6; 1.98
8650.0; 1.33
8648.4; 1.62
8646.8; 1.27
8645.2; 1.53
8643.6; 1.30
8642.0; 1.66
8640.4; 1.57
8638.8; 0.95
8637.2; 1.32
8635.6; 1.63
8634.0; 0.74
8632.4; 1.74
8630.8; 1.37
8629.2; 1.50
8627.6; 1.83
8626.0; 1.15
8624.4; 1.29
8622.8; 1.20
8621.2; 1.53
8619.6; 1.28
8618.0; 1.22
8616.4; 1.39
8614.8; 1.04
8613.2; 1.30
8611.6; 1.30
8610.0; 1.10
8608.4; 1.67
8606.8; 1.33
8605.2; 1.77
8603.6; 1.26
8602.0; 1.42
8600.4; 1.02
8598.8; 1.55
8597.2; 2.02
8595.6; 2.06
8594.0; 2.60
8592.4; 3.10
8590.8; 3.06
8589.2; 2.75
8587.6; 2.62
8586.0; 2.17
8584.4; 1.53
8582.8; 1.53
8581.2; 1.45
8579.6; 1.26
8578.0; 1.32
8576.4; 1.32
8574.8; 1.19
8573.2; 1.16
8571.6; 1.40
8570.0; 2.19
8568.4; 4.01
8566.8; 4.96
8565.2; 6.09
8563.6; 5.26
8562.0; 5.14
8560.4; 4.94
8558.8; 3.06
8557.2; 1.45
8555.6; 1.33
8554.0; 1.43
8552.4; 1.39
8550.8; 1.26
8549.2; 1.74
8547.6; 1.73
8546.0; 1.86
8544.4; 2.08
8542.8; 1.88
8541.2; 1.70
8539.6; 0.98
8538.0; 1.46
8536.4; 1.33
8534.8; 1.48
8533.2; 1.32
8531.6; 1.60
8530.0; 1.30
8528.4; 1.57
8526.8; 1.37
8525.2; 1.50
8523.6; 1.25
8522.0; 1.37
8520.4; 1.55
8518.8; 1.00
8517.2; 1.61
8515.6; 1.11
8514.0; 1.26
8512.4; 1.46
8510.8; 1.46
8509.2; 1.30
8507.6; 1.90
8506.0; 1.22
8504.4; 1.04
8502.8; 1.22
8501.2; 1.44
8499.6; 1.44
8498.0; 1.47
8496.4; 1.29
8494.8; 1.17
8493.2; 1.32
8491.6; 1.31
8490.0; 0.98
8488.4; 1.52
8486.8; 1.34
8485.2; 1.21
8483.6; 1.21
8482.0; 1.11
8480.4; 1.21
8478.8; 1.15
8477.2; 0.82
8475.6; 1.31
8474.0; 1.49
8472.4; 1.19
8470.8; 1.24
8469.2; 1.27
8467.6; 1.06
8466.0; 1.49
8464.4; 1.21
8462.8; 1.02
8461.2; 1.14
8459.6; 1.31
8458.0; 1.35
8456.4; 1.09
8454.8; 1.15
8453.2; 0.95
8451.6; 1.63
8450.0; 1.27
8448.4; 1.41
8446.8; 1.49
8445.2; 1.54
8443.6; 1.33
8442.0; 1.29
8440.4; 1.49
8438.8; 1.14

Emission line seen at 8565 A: H-alpha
